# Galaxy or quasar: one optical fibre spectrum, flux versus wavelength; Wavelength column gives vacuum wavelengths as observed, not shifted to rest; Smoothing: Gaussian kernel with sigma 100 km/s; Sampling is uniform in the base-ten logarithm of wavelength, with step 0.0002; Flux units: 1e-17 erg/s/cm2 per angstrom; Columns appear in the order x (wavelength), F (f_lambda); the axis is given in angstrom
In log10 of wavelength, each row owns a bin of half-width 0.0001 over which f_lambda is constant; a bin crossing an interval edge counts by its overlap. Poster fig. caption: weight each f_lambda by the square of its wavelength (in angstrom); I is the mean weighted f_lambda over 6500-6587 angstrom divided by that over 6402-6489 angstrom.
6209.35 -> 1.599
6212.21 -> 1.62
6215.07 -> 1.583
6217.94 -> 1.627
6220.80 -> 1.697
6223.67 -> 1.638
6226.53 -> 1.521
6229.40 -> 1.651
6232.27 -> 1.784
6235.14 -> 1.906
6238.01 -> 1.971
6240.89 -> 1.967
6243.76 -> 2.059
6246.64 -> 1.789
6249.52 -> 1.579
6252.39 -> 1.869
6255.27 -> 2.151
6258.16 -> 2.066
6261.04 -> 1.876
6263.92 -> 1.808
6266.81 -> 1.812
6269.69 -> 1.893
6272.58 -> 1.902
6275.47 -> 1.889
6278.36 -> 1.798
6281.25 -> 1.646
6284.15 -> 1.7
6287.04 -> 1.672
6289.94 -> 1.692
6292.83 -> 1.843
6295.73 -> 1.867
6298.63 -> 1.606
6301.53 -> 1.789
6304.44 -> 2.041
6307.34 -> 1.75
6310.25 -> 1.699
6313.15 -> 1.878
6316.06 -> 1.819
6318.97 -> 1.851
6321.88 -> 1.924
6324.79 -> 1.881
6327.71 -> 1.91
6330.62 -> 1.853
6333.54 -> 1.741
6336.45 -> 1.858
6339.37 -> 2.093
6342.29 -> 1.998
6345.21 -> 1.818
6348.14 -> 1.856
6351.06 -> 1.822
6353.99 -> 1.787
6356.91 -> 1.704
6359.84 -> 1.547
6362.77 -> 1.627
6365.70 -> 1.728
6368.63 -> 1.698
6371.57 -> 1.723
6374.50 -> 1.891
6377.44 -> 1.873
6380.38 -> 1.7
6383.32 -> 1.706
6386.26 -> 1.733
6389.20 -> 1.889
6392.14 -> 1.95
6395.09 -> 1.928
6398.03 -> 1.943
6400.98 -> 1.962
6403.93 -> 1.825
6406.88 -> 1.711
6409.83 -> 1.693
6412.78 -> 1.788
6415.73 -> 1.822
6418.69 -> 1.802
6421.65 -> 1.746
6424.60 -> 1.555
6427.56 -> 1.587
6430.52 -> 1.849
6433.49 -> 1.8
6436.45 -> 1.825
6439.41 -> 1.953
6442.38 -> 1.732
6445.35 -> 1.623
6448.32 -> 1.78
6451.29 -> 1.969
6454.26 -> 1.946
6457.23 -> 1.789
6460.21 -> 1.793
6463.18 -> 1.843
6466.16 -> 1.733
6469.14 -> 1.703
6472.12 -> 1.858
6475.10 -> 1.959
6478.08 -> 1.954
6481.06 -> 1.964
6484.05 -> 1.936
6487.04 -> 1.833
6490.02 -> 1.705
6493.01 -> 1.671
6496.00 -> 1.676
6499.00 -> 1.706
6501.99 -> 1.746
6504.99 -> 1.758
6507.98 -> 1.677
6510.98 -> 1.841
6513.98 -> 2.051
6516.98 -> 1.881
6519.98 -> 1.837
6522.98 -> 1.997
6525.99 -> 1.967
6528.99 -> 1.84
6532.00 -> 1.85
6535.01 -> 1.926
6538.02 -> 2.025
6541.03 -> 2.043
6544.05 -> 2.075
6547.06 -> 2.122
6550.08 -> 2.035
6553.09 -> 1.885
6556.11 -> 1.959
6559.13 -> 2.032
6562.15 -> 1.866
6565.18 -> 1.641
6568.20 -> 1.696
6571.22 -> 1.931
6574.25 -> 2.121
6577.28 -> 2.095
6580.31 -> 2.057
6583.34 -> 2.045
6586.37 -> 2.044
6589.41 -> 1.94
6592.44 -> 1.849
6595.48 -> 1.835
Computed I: 1.1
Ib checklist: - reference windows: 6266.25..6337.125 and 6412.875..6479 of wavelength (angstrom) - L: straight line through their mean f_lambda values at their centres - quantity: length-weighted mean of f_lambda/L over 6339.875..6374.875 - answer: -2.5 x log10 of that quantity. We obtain 0.02 mag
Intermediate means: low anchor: 1.81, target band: 1.77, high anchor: 1.8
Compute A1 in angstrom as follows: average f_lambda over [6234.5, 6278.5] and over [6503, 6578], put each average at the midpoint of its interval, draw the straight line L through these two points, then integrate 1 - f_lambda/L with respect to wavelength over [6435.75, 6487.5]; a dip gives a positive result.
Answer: 1.9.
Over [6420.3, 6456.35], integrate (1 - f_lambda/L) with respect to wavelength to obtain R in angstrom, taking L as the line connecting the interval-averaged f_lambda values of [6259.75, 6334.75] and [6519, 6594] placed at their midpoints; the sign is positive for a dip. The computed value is 2.10 angstrom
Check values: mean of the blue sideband 1.81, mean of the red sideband 1.96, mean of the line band 1.78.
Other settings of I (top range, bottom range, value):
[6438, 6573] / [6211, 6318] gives 1.12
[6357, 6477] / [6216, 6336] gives 1.03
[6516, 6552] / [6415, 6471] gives 1.14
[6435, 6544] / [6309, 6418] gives 1.06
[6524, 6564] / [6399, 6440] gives 1.15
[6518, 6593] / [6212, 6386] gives 1.18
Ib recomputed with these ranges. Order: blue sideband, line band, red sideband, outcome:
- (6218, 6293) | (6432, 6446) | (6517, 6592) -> 0.062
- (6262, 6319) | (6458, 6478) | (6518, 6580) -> 0.045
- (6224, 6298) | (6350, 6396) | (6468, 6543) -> 0.044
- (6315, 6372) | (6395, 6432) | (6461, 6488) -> 0.036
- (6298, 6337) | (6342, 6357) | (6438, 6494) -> 0.002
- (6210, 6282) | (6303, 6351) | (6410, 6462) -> -0.045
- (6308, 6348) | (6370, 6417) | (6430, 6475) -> 0.012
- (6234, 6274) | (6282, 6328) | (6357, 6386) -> 0.012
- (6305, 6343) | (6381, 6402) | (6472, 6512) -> -0.013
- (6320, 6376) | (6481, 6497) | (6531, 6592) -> 0.076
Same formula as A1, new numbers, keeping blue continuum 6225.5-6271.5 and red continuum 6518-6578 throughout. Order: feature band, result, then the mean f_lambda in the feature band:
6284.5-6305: 1.1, 1.77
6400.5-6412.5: 0.8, 1.78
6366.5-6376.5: 0.6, 1.77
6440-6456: 0.8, 1.82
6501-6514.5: 0.9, 1.8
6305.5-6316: 0.5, 1.79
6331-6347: -0.1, 1.9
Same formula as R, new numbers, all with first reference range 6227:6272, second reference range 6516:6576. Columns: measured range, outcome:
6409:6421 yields 0.8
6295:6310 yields 0.7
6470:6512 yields 2.6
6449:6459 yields 0.1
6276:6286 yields 0.8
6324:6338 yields 0.3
